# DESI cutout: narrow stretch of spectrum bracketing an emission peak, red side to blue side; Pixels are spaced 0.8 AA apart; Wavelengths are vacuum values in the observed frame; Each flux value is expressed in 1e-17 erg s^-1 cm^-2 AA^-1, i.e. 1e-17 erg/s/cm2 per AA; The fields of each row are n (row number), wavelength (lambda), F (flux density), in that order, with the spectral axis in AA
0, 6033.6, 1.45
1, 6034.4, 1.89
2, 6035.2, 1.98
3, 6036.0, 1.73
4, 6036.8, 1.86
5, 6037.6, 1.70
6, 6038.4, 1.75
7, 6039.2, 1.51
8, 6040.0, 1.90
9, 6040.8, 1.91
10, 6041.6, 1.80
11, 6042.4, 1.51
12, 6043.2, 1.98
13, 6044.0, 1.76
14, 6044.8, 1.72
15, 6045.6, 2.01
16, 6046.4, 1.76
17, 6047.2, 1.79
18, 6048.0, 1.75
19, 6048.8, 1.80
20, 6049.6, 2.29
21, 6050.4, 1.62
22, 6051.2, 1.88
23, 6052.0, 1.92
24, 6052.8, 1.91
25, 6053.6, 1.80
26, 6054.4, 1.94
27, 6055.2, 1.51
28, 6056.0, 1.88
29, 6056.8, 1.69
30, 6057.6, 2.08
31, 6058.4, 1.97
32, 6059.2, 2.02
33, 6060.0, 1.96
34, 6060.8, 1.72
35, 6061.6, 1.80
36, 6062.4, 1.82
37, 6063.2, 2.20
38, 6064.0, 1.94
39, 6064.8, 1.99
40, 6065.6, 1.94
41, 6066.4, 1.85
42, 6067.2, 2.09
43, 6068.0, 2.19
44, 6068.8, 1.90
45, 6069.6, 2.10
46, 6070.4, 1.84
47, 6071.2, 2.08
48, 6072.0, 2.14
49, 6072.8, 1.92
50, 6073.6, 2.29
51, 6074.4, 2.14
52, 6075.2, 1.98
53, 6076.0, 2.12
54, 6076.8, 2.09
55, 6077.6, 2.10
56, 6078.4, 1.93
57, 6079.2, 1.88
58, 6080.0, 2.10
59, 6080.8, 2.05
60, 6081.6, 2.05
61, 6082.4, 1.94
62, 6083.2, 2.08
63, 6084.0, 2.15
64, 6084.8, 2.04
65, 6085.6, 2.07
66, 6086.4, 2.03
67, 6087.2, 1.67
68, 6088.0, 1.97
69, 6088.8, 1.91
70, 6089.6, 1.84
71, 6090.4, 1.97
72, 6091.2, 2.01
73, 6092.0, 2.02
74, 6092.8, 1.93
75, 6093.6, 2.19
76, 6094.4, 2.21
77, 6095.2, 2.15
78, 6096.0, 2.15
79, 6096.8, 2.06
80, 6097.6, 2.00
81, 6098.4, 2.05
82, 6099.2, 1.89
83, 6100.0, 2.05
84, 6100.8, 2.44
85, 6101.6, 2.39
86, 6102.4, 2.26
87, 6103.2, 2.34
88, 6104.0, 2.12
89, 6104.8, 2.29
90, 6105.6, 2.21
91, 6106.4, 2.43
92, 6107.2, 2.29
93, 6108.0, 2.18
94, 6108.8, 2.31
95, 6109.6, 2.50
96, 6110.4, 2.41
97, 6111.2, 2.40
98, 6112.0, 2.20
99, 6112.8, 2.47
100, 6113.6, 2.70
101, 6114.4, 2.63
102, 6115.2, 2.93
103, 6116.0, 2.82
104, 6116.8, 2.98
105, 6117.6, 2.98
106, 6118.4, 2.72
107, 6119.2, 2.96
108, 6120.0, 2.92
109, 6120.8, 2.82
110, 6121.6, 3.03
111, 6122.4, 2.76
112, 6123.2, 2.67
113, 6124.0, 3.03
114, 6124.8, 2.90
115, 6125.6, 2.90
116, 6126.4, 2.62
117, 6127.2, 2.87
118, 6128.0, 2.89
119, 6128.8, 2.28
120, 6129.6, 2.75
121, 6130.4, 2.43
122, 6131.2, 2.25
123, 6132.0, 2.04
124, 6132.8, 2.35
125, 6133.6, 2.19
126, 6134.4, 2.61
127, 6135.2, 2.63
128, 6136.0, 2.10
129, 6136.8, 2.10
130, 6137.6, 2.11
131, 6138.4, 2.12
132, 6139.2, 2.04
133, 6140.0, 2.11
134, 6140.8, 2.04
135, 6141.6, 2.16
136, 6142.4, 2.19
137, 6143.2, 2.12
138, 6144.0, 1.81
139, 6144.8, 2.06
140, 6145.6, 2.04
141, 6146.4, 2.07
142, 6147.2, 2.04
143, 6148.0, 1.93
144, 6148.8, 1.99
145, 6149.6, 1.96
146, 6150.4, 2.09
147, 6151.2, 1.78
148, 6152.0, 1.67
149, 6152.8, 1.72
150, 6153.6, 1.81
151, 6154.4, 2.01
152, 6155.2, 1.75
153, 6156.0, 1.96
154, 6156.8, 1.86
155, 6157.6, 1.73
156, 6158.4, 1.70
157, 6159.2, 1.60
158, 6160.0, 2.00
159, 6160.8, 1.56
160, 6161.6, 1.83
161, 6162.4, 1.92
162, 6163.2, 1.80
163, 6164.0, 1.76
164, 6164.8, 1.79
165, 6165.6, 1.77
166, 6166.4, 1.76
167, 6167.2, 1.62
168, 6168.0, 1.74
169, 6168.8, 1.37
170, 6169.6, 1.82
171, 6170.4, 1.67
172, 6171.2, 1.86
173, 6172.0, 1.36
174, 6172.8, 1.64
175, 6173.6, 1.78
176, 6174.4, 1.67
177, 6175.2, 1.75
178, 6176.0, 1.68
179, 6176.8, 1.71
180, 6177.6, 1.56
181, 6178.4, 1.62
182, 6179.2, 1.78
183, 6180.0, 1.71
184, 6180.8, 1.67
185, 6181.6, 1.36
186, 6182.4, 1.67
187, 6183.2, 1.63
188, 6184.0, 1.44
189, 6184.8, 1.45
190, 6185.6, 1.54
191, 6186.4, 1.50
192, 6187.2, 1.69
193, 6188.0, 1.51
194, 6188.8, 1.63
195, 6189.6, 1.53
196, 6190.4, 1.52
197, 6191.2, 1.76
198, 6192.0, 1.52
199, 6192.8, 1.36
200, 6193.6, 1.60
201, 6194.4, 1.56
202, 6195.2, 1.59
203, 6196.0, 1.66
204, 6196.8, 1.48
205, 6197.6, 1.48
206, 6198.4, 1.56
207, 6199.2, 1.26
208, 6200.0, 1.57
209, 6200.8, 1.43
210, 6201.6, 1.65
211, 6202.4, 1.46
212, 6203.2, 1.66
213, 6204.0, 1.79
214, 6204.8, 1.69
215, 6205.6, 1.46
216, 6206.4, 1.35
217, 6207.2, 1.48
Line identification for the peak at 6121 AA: C III] 1909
